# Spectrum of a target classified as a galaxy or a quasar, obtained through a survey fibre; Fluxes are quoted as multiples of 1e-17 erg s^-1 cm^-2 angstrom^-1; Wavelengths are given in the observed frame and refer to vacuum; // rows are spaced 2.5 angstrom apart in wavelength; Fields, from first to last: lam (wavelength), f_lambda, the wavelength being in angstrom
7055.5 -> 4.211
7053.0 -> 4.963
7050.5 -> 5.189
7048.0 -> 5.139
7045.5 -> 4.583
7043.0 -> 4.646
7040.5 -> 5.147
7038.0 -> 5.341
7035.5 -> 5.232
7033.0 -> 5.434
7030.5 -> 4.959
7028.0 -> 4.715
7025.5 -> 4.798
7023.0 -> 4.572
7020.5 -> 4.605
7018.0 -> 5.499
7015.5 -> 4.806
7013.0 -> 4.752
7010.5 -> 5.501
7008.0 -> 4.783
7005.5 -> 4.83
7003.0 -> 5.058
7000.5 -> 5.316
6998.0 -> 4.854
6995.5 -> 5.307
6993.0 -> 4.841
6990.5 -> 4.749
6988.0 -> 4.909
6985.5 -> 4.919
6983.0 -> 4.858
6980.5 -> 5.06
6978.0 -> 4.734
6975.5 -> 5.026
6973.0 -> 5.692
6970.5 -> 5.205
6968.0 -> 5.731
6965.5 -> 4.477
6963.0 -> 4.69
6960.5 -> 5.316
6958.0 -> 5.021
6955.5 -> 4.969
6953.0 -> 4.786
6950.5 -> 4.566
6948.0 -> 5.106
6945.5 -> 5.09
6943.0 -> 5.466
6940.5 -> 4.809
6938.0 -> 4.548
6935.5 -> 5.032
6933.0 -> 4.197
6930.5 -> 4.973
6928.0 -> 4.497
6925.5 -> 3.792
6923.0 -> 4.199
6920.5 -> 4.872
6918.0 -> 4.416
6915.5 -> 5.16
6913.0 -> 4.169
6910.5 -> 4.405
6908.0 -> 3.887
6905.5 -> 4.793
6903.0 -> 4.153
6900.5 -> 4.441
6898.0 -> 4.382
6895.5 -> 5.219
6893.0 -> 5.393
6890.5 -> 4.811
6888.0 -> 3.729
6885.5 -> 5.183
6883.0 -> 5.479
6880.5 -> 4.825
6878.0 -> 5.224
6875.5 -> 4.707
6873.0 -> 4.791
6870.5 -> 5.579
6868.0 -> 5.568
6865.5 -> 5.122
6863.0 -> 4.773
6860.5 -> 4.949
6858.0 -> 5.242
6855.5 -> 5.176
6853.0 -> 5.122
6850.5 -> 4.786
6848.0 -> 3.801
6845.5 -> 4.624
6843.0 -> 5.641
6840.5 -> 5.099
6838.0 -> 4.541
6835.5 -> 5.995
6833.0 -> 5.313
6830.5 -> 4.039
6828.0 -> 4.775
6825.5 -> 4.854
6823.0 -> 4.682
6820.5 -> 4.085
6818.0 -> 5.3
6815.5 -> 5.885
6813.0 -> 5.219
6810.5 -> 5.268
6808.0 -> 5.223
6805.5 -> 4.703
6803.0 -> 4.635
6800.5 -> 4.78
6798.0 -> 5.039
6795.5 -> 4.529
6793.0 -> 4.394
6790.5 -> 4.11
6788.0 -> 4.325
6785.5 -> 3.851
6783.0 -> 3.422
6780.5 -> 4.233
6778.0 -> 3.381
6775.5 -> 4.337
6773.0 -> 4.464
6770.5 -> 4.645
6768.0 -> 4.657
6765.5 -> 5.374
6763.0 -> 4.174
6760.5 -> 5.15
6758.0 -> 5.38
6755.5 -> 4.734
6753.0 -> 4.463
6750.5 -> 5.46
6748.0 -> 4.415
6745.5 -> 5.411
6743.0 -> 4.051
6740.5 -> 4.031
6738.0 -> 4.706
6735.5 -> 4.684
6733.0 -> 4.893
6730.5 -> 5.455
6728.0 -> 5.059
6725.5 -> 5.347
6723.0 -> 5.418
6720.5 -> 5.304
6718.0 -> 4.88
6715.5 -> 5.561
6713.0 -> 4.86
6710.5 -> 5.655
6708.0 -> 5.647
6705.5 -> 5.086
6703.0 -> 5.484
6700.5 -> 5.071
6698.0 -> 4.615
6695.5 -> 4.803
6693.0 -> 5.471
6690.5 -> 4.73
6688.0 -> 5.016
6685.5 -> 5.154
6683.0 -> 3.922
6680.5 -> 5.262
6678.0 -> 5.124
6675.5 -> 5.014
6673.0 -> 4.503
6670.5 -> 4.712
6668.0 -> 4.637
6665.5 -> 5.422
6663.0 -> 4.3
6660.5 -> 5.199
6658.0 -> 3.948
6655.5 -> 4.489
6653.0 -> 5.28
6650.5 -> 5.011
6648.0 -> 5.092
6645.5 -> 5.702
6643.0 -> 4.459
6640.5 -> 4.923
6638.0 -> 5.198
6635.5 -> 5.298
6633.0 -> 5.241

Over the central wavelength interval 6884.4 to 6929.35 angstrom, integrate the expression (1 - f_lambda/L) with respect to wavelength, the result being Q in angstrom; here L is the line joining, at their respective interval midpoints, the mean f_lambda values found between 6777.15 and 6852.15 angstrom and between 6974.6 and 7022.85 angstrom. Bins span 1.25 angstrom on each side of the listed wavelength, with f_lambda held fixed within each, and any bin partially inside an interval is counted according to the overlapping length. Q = 2.8 angstrom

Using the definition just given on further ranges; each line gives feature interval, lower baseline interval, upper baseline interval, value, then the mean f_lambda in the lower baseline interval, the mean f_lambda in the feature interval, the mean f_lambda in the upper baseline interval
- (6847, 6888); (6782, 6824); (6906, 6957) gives -2.8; 4.68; 4.99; 4.65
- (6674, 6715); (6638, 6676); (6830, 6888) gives -1.5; 4.85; 5.06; 5.01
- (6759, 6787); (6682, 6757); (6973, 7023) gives 3.6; 4.98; 4.34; 4.98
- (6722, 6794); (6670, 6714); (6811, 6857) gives 5.3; 5.01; 4.62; 4.95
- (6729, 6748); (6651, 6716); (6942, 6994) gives 0.9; 4.95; 4.73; 5.01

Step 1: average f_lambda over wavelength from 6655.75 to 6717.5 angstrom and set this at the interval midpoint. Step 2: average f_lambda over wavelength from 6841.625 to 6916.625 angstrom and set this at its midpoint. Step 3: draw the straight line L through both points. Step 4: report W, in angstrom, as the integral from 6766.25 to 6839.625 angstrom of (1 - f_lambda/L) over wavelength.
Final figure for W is 3.50 angstrom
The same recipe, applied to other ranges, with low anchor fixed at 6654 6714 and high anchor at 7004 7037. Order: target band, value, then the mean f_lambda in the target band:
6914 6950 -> 1.7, 4.72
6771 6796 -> 4.2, 4.11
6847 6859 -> 0.3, 4.84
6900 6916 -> 1.8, 4.39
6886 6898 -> 0.4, 4.77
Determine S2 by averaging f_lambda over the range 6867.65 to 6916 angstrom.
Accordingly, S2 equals 4.77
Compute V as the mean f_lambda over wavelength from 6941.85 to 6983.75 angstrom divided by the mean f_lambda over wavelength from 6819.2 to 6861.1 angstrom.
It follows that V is 1.0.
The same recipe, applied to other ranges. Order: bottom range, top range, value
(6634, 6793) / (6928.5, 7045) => 1.03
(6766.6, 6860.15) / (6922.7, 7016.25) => 1.04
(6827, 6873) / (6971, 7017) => 1.00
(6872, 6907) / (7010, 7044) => 1.04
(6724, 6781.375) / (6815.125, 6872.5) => 1.05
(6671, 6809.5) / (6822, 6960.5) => 1.00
